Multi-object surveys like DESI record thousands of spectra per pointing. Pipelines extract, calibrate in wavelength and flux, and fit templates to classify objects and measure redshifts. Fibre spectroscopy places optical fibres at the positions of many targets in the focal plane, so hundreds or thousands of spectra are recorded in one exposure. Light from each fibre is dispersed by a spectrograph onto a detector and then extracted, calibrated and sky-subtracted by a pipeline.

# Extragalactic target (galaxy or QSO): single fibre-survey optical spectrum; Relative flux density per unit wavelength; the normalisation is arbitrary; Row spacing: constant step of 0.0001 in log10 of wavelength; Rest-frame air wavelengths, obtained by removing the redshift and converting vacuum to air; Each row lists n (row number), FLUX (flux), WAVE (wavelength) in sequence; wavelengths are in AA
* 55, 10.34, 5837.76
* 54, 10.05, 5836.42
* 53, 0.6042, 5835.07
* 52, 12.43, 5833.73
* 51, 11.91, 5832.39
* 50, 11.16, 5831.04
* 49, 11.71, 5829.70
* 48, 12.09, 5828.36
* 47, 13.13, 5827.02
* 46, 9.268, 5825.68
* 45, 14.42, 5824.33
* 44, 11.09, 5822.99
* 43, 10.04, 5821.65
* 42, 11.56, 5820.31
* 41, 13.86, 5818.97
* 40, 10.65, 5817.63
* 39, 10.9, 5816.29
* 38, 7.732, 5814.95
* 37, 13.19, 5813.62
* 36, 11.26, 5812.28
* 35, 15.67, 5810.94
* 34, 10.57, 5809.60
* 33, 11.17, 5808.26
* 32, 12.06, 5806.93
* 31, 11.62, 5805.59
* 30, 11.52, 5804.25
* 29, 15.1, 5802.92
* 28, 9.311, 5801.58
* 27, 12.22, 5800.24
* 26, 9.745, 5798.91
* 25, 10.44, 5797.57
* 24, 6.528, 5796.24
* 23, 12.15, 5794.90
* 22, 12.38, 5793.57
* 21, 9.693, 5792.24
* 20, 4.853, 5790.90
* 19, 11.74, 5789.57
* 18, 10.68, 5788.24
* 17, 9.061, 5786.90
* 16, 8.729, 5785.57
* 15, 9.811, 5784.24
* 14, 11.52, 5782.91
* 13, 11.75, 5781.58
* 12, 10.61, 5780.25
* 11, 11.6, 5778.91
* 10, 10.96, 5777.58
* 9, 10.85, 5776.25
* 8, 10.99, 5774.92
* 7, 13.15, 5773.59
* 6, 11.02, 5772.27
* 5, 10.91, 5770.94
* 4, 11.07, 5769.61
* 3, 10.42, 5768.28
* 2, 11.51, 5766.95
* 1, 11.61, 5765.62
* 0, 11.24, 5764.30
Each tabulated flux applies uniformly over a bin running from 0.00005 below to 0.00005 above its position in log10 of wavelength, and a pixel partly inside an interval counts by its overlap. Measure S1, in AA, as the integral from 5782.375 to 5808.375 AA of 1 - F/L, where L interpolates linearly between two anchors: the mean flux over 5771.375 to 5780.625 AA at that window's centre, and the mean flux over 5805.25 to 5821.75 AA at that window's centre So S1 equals 2.2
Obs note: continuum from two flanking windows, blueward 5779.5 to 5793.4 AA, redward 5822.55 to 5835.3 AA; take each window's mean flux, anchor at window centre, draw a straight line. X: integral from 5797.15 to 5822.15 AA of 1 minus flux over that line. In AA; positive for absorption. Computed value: -2.22 AA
